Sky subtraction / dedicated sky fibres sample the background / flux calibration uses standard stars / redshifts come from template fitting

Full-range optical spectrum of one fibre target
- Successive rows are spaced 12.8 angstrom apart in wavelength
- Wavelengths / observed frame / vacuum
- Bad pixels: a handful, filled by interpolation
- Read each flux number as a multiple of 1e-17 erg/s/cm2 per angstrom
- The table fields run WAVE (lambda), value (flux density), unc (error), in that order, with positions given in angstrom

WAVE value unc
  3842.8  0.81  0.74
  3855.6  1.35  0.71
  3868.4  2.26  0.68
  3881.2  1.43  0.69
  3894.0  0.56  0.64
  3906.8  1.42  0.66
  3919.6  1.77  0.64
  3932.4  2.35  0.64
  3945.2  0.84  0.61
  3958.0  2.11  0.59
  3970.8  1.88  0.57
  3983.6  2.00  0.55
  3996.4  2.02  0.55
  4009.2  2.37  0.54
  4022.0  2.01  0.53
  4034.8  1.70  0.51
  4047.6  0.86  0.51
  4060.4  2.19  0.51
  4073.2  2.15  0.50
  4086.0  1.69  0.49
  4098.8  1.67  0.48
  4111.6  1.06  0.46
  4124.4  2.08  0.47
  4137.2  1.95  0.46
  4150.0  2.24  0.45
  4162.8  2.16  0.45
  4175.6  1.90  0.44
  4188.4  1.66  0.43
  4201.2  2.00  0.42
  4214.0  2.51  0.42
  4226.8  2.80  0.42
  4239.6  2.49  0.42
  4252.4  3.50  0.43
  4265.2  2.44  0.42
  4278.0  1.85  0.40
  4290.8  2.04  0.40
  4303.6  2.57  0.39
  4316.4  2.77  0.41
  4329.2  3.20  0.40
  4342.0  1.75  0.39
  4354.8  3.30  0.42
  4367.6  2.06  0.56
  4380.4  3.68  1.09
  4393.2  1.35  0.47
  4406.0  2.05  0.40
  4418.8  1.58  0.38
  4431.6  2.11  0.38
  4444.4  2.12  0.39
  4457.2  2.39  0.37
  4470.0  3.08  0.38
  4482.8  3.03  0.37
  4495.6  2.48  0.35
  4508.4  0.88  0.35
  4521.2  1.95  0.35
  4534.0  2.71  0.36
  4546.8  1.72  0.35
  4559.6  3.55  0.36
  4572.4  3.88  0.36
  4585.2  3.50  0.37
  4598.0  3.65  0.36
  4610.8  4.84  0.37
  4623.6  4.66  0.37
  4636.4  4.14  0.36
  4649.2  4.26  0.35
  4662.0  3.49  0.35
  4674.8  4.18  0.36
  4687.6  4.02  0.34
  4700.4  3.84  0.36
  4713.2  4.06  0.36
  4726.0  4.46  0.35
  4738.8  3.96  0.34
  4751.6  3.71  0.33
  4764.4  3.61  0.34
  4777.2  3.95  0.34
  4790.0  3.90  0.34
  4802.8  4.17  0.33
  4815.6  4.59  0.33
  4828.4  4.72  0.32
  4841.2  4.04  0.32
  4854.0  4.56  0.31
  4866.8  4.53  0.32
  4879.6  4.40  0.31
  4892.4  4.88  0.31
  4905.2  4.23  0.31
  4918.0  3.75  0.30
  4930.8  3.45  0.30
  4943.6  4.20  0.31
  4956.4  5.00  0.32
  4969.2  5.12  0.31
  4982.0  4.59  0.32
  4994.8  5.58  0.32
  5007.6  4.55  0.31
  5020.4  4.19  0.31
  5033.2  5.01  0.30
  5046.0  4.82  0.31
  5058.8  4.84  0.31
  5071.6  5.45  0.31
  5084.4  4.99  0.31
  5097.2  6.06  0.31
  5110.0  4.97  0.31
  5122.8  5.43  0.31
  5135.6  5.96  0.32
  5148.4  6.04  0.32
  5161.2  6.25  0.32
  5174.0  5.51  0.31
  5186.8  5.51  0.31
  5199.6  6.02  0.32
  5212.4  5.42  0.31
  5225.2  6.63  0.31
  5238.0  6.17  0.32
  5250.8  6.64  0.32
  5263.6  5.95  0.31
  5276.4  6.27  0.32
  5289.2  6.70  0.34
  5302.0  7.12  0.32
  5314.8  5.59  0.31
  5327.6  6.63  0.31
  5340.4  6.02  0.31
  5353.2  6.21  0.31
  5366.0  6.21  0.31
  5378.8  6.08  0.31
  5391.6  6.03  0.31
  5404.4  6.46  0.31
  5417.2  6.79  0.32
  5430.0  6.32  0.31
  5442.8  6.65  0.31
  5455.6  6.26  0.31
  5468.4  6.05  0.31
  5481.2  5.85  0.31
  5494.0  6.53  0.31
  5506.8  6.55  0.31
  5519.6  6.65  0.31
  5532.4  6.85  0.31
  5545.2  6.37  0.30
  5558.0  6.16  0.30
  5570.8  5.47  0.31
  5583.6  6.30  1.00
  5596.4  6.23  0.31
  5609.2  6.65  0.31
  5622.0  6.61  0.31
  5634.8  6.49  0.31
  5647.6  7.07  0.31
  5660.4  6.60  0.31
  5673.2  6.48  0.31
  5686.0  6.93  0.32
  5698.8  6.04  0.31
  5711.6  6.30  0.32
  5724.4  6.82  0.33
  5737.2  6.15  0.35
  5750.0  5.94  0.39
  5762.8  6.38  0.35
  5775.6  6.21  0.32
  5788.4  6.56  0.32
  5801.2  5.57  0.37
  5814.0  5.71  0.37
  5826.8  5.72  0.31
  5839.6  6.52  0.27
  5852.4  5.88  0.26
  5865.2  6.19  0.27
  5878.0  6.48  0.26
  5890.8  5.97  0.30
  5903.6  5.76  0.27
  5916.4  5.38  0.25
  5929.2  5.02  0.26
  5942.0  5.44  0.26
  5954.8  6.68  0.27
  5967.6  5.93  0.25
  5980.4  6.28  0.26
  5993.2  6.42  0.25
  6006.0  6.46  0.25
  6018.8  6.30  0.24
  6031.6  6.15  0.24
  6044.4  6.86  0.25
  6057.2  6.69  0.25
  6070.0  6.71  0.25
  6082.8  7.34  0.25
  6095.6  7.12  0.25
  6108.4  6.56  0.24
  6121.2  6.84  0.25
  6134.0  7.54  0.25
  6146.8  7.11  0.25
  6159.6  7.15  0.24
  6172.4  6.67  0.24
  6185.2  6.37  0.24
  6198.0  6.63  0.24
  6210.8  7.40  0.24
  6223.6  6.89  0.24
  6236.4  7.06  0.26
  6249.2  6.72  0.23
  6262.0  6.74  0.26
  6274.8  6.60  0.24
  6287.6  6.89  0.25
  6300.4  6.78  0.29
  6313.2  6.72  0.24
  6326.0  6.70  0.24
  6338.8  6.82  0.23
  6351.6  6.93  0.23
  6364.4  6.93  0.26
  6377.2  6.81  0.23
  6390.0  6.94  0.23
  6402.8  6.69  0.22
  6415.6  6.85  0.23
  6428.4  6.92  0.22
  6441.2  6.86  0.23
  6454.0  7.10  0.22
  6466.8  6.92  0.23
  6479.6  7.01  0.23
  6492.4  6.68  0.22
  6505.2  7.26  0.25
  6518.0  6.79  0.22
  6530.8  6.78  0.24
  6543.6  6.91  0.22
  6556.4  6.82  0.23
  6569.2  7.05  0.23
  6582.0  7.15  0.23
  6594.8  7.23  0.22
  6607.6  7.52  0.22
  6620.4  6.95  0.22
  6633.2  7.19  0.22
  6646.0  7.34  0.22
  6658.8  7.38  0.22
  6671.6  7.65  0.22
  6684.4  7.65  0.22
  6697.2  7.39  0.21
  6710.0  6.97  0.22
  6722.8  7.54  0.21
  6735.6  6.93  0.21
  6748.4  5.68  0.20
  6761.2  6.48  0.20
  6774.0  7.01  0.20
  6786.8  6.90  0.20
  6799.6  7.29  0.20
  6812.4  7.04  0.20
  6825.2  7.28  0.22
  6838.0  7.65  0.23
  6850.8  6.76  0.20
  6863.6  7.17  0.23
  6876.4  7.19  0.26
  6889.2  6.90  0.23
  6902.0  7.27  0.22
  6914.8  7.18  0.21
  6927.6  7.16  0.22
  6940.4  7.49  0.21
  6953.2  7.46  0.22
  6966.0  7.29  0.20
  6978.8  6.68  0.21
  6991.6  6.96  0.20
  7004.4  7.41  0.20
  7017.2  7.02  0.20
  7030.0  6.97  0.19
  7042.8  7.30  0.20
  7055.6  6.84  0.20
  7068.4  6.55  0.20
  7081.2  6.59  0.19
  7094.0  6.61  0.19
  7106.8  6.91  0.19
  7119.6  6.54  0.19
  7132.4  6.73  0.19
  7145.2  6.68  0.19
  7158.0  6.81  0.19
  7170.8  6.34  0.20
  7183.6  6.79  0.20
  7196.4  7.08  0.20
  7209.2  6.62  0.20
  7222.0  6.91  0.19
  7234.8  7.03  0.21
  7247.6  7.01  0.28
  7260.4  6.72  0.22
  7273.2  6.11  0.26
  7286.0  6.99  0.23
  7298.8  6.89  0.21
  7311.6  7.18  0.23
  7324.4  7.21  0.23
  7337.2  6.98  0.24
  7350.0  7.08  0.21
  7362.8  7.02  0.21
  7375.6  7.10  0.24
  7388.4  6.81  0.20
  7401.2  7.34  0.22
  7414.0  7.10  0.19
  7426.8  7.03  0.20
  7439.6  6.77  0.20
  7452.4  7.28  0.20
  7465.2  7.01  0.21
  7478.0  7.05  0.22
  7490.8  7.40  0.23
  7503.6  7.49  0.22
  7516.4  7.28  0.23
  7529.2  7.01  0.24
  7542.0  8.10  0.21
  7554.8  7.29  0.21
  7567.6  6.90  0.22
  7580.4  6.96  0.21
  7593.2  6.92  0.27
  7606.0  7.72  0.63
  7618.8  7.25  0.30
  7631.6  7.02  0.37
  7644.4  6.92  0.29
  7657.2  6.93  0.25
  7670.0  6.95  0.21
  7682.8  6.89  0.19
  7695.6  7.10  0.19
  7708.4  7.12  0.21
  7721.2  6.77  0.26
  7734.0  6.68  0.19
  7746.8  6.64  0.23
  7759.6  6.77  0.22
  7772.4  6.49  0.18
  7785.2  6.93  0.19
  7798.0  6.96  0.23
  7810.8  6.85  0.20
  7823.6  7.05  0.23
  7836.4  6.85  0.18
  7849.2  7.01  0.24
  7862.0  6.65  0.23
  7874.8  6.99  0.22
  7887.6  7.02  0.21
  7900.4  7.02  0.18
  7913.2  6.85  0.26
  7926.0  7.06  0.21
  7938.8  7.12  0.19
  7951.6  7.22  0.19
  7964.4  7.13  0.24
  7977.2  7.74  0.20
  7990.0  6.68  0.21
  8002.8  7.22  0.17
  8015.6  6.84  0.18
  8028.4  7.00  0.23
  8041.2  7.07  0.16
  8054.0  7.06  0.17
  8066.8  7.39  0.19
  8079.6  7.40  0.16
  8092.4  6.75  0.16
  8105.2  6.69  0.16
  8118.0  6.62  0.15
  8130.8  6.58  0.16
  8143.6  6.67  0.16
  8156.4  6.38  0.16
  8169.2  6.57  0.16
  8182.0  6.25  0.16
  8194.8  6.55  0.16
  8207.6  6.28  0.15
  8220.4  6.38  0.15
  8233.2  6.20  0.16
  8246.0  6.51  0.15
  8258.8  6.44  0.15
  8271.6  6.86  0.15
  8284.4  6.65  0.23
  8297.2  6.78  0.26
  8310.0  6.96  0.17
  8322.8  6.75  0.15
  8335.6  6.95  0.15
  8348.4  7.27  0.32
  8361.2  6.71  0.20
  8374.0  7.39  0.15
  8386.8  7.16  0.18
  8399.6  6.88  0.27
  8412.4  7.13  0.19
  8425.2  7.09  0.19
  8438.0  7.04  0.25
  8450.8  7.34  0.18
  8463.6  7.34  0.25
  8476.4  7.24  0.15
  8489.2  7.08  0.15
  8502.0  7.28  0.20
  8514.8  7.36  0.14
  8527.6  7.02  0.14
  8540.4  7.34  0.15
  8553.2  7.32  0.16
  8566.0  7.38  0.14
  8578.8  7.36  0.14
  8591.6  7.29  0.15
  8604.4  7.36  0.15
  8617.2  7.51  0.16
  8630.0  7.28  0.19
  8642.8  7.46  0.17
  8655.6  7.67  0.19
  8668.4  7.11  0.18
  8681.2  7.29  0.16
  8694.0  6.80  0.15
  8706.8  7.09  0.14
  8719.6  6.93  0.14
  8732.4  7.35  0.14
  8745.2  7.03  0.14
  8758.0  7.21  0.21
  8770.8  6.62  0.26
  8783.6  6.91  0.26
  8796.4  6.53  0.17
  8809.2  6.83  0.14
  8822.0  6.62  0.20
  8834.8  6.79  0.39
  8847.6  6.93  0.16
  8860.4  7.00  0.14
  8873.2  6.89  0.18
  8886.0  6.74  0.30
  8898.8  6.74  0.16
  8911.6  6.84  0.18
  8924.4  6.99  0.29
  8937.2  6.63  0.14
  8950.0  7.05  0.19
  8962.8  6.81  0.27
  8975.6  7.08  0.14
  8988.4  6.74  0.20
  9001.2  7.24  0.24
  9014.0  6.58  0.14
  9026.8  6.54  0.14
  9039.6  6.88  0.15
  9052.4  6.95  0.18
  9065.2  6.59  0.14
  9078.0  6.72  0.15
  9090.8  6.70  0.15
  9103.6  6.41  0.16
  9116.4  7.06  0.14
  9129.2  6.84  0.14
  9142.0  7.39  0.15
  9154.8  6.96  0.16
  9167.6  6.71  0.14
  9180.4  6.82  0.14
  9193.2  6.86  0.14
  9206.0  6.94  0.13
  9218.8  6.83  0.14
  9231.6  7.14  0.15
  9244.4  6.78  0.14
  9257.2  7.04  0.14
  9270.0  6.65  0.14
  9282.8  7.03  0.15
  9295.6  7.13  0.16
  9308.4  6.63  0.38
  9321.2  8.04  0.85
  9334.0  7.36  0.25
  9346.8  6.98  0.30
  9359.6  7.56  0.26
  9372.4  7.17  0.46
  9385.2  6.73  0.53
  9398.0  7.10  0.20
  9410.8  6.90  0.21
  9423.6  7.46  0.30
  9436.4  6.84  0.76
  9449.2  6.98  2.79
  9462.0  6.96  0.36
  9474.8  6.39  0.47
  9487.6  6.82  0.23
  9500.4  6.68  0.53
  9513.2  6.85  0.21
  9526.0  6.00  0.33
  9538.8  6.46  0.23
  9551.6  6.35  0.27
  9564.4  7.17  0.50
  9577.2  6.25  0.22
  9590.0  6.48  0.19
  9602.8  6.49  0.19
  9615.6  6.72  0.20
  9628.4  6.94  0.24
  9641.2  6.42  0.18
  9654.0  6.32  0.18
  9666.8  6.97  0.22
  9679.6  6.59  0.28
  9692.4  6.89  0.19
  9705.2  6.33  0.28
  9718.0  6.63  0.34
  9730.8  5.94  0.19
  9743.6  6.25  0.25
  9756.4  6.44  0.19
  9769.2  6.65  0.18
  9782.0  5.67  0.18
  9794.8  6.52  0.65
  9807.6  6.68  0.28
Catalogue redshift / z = 0.145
